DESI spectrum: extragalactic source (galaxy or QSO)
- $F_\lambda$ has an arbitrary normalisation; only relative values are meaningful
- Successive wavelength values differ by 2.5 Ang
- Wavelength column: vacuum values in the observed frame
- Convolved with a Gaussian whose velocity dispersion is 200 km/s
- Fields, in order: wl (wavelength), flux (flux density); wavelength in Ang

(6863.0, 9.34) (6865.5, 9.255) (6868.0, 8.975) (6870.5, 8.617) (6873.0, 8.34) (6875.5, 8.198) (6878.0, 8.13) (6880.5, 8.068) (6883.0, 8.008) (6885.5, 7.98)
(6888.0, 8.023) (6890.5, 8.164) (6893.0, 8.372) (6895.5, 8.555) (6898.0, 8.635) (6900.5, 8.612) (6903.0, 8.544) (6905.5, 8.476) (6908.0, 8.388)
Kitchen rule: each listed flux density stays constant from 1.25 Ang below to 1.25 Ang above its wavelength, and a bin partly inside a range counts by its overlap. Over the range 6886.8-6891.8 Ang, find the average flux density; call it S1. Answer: 8.1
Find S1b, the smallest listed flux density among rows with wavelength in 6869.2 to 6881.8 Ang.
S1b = 8.068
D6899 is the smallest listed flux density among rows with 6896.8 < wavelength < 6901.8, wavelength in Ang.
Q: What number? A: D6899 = 8.612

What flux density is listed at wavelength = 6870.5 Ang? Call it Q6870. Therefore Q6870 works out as 8.617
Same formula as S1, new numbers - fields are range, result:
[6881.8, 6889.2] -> 8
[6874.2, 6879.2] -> 8.17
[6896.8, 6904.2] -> 8.6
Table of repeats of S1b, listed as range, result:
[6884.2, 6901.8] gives 7.98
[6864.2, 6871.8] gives 8.617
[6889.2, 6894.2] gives 8.164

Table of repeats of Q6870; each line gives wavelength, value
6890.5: 8.164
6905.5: 8.476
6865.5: 9.255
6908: 8.388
